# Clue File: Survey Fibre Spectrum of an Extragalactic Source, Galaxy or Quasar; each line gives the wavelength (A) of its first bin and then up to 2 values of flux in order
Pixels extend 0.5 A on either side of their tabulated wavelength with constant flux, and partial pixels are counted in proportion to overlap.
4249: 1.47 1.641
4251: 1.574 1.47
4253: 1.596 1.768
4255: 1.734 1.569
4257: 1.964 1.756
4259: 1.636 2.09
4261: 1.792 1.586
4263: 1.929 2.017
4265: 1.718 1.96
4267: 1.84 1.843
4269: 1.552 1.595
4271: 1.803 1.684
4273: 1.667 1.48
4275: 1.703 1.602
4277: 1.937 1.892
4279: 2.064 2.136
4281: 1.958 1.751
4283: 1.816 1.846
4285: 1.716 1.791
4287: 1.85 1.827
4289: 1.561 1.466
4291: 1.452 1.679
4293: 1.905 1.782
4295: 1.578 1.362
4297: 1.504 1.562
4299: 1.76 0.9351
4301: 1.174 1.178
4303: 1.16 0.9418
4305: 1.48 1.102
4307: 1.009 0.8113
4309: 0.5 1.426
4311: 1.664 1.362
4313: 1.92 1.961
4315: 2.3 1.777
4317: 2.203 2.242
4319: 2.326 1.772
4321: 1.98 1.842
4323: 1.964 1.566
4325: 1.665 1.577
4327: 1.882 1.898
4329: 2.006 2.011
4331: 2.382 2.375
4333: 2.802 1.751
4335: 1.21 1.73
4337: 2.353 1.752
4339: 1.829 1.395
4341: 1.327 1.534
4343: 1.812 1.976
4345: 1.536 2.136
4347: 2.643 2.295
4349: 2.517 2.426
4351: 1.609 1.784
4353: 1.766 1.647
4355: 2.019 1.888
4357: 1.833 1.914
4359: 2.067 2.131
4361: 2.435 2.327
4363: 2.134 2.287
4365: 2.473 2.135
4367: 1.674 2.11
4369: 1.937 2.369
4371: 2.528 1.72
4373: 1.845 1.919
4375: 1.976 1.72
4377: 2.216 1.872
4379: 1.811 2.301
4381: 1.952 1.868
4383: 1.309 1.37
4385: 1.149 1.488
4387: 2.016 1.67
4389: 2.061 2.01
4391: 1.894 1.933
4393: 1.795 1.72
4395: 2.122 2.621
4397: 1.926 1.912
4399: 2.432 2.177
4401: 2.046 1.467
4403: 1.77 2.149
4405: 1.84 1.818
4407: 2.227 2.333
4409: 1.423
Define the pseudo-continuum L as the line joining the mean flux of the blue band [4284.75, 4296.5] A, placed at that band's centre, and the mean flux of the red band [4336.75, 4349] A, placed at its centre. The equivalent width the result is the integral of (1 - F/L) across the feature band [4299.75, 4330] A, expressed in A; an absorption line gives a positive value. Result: 3.1 A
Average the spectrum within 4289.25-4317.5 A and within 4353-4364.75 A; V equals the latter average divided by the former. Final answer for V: 1.41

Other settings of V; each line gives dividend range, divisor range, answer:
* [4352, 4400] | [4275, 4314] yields 1.27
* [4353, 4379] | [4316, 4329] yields 1.07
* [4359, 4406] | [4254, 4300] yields 1.13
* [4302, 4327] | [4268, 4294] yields 0.92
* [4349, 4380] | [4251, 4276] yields 1.17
